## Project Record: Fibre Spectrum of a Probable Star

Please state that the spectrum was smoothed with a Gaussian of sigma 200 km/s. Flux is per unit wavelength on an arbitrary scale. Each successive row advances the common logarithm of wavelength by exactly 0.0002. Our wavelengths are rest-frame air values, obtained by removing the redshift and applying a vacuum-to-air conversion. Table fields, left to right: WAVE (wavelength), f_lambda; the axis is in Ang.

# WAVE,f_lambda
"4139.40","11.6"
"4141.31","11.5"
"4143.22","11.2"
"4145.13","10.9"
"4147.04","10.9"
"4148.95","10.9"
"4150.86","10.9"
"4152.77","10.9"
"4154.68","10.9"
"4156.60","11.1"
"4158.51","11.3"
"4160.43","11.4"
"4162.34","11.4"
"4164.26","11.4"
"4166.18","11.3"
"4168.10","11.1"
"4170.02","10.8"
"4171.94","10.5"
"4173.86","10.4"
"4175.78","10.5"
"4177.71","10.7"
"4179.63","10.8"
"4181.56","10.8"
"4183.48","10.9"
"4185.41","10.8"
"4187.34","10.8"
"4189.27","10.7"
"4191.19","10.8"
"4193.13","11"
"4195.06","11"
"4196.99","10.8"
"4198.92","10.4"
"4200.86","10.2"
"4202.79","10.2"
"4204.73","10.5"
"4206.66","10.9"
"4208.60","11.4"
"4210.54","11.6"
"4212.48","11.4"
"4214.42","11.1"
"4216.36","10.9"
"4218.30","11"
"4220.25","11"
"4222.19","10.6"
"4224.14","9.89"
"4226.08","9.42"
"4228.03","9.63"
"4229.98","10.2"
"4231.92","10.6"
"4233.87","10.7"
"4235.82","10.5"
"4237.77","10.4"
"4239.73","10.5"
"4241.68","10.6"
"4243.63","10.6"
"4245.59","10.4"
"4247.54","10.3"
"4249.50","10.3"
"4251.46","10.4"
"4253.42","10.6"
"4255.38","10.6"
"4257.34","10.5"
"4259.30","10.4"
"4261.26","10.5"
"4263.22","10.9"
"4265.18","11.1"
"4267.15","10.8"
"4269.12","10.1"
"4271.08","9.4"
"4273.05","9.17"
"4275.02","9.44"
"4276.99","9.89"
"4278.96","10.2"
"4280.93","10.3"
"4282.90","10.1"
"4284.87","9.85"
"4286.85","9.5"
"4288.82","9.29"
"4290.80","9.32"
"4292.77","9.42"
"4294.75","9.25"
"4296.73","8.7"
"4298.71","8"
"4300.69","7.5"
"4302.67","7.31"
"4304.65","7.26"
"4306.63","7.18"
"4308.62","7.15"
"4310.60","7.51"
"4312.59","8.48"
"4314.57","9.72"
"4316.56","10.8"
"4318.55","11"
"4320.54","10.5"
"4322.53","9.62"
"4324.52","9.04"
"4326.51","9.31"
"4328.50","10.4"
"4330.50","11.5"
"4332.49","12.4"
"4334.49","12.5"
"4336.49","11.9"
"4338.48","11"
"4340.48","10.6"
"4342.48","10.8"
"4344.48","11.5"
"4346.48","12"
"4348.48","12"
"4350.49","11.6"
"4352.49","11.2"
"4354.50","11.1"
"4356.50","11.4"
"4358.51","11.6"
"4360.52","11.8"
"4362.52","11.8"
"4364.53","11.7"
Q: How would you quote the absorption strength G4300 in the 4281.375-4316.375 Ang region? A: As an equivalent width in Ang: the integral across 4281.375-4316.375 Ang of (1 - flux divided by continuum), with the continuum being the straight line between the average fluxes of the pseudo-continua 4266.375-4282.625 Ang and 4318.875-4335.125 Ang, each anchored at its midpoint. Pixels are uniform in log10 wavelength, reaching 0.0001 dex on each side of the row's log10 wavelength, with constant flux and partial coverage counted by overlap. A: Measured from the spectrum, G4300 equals 5.5 Ang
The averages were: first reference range 9.91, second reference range 10.6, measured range 8.64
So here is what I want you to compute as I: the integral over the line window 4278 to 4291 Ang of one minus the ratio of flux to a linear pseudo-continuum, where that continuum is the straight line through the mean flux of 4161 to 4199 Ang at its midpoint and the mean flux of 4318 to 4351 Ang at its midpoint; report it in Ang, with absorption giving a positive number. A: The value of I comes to 1.4 Ang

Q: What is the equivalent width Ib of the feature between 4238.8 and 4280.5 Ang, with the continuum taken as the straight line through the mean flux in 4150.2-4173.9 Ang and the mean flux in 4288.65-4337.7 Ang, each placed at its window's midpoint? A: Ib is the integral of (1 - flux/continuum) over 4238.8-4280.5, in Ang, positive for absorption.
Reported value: -1.3 Ang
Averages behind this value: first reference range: 11.1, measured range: 10.3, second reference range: 9.42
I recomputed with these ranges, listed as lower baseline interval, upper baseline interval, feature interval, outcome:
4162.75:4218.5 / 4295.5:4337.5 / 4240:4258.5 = -0.5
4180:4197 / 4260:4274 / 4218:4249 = 0.4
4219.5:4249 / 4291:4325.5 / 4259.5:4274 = -1.0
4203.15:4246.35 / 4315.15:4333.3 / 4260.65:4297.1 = 2.3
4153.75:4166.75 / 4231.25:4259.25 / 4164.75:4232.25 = 1.2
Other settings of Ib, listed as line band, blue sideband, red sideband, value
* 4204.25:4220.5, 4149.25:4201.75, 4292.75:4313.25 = -1.8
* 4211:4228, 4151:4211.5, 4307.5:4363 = 0.3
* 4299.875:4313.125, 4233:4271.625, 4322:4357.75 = 4.2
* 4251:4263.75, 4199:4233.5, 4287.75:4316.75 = -1.3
